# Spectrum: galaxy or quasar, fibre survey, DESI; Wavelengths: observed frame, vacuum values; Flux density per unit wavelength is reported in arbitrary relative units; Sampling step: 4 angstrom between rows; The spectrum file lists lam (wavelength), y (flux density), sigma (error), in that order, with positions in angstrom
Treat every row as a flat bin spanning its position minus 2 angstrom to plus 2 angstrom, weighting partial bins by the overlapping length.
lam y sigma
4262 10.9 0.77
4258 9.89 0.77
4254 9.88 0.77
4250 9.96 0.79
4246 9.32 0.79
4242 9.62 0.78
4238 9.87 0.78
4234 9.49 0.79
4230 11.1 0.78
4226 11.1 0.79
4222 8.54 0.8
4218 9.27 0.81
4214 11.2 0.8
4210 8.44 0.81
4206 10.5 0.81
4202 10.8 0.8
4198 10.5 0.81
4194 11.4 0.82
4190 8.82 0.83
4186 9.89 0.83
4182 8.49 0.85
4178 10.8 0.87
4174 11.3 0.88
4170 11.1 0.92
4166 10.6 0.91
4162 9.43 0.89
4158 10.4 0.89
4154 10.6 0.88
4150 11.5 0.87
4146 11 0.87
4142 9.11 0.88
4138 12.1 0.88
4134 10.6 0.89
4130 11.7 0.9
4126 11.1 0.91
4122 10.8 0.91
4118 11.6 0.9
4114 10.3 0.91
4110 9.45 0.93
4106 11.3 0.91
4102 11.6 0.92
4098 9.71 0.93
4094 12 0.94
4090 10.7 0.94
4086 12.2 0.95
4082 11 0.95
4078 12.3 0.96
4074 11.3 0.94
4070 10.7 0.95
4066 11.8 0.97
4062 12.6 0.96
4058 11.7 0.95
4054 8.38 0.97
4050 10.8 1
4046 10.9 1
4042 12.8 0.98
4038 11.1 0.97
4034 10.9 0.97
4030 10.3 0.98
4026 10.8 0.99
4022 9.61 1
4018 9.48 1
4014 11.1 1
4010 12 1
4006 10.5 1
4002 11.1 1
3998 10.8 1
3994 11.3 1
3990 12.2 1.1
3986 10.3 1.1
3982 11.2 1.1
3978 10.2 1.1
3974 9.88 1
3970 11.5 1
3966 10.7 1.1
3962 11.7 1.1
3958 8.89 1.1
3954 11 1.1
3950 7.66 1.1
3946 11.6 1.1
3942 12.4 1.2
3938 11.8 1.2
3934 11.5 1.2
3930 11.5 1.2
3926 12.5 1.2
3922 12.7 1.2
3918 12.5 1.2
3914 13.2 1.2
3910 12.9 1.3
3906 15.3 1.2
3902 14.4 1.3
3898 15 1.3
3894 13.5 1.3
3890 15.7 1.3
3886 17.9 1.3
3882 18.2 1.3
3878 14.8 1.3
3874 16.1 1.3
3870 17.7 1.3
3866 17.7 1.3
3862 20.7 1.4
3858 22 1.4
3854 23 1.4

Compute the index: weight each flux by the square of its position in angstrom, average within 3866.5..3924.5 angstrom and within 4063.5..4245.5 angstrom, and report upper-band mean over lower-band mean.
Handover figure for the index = 0.80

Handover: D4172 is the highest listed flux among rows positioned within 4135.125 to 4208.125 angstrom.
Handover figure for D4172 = 12.1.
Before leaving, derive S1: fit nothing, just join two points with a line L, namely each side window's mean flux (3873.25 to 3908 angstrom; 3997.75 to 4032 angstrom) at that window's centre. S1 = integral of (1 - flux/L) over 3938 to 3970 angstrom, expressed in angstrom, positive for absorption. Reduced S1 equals 5.8 angstrom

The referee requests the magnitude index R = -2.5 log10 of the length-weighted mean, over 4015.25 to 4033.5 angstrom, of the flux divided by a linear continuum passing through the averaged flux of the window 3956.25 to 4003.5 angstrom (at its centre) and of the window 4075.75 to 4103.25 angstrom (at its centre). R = 0.090 mag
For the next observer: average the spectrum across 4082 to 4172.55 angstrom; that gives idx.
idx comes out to 10.9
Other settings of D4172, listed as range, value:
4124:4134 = 11.7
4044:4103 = 12.6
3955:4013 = 12.2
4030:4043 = 12.8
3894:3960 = 15.3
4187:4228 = 11.4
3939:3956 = 12.4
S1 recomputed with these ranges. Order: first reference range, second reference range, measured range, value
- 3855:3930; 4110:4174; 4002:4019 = 3.16 angstrom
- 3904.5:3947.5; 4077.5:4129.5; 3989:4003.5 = 0.78 angstrom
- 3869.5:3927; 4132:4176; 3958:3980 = 4.90 angstrom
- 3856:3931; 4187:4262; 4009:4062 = 9.48 angstrom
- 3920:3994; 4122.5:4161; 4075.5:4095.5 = -1.28 angstrom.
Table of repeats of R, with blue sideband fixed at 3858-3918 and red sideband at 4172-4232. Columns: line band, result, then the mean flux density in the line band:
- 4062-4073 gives 0.10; 11.5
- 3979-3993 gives 0.26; 11.2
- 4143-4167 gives 0.05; 10.5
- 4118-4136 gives 0.04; 11.1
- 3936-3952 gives 0.35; 10.9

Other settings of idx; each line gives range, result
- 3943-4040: 10.7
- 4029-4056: 10.8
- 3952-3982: 10.6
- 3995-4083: 11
